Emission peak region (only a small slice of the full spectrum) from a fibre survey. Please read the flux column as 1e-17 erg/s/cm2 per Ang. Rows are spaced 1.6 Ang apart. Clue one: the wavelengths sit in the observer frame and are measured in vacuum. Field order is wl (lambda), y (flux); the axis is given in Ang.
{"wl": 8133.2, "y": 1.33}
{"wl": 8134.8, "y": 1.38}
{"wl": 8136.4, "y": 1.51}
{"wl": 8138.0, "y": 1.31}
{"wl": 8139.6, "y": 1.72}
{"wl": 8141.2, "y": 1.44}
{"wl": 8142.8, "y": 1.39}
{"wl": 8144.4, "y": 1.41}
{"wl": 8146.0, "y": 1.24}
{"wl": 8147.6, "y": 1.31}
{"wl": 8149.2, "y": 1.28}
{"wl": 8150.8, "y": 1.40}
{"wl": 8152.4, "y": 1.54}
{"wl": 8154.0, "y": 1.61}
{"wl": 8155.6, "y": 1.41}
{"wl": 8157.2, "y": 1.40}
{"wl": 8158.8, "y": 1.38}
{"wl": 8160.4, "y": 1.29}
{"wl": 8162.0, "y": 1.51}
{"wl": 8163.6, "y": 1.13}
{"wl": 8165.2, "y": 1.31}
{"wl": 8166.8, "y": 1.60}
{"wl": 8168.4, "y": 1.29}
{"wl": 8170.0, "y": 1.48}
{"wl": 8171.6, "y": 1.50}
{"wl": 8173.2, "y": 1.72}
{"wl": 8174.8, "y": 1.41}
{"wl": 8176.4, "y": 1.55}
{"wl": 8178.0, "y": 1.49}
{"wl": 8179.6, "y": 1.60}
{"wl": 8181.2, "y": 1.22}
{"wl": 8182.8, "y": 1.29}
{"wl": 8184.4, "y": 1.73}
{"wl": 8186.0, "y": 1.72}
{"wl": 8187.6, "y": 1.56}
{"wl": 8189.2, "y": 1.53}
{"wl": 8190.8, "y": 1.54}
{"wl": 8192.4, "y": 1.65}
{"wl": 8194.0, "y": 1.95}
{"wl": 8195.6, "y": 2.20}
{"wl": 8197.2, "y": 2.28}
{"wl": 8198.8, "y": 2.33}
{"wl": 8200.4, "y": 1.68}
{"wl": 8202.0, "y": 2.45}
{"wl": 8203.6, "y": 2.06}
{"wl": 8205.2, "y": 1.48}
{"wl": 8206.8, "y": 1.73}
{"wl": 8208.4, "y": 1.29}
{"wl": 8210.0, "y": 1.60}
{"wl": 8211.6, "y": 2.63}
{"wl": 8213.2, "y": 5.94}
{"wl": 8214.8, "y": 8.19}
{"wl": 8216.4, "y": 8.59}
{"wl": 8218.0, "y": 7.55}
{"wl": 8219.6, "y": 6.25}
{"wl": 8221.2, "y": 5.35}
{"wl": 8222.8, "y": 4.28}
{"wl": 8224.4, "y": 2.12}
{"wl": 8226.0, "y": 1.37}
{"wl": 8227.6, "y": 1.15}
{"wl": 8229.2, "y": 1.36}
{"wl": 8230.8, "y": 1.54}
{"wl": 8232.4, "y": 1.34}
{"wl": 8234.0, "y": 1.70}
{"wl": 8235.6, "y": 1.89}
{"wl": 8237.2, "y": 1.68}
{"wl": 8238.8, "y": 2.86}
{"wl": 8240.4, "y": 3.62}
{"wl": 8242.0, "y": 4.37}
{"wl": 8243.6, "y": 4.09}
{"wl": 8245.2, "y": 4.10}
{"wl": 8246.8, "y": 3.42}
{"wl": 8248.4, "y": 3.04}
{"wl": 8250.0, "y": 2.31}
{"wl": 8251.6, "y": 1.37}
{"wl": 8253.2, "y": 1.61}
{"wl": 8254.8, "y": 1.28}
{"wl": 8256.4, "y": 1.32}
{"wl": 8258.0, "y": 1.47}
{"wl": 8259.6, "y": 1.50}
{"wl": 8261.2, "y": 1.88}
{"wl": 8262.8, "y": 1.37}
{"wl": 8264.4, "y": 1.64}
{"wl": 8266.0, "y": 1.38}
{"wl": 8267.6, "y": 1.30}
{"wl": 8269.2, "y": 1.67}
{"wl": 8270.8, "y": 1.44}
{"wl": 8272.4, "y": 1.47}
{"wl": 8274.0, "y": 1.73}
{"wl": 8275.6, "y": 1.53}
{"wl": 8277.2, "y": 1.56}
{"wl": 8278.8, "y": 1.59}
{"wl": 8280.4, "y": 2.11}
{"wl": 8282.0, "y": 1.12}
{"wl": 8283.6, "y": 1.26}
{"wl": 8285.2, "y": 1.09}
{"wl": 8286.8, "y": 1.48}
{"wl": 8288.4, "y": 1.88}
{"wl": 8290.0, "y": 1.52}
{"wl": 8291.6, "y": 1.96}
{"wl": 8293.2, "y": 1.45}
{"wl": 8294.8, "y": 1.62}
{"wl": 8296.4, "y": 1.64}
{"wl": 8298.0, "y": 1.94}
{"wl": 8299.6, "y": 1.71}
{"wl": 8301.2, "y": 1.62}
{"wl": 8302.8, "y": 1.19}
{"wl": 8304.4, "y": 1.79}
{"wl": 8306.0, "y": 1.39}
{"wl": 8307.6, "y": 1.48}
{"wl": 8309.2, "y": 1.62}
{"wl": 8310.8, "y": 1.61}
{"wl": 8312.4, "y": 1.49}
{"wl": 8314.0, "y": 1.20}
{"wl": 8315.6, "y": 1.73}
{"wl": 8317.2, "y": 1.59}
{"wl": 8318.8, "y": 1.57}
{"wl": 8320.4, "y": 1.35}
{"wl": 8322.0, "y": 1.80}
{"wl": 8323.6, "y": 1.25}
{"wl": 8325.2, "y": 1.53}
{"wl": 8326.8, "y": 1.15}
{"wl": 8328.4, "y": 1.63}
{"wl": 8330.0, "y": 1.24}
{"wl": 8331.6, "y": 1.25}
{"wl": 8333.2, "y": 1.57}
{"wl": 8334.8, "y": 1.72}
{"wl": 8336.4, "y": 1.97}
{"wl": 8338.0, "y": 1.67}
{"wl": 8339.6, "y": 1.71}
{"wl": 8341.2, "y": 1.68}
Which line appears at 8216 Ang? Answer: H-alpha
